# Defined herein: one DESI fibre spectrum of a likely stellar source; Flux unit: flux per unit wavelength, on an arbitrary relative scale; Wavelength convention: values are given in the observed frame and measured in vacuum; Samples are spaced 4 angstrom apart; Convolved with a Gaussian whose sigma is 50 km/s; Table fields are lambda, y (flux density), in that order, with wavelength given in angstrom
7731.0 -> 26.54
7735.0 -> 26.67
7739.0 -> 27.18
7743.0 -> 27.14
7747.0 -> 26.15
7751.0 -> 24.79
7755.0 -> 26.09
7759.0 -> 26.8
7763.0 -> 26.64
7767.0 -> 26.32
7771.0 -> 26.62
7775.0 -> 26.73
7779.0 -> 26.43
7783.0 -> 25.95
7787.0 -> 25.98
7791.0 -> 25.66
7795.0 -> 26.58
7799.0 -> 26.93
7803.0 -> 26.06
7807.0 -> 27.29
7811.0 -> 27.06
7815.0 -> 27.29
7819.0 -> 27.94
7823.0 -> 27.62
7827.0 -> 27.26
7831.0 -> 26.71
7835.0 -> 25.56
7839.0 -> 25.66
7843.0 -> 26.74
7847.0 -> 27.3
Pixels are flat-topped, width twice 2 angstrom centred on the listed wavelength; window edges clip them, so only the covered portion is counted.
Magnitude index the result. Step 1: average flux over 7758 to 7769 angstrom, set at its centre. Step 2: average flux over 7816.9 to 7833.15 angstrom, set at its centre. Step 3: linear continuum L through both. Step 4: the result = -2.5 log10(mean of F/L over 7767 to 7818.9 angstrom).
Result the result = 0.01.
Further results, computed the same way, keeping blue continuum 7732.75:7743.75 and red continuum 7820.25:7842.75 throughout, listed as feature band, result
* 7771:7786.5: 0.02 mag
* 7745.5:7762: 0.04 mag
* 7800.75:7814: -0.01 mag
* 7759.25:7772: 0.01 mag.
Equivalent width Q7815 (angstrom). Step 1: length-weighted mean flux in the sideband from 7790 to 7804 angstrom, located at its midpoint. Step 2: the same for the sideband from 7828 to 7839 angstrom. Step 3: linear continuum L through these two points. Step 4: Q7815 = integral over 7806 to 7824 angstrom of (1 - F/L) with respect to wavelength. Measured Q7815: -0.81 angstrom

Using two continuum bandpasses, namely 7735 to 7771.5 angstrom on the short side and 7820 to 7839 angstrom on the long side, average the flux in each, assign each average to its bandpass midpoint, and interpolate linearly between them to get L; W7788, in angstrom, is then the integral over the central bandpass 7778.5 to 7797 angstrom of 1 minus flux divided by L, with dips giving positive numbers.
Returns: 0.3 angstrom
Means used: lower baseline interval 26.4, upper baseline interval 26.7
